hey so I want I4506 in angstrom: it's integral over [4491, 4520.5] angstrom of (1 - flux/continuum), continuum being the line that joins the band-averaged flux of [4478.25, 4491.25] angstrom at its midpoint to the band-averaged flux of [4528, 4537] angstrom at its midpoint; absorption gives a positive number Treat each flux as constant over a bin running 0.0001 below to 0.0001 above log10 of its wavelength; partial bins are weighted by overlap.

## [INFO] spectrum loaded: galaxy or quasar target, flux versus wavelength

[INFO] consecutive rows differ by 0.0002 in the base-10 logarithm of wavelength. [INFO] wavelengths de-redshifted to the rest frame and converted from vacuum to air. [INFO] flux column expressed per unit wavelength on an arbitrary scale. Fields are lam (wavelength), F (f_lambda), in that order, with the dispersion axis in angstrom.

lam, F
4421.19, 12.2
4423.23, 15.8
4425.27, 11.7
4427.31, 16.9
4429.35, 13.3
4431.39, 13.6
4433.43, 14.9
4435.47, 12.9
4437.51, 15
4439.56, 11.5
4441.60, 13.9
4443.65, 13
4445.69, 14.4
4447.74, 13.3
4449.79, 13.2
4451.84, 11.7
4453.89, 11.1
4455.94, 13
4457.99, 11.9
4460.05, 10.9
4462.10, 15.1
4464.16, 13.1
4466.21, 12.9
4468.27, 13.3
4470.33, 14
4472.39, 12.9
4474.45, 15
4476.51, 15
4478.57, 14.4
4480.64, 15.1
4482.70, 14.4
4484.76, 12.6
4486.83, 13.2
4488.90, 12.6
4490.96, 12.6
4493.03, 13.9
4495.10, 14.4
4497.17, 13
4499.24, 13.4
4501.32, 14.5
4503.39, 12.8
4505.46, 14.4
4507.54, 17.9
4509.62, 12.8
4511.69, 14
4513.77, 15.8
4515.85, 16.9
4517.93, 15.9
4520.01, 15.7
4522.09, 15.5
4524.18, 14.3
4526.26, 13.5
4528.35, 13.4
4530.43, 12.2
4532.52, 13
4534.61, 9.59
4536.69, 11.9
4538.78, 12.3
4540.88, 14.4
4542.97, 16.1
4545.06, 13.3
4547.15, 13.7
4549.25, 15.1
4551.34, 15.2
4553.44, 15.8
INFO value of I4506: -4.05 angstrom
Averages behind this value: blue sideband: 13.6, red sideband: 11.9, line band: 14.6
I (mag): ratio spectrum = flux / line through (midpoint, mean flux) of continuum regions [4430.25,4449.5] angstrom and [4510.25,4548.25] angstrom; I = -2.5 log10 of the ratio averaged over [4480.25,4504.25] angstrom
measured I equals 0.02 mag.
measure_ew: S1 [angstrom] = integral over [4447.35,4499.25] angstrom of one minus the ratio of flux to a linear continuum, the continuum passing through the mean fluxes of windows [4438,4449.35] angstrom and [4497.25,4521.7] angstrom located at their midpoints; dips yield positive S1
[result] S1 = 2.6 angstrom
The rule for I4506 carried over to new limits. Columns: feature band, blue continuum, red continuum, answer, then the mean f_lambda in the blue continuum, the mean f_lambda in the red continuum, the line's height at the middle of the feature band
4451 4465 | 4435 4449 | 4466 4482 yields 1.42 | 13.4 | 14.1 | 13.8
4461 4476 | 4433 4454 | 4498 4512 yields -0.16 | 13.2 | 14.3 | 13.6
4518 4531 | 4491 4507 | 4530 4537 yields -2.24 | 13.8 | 11.6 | 12.2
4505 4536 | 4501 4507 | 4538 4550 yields -0.28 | 14.2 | 14.2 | 14.2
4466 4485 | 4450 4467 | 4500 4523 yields -1.05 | 12.5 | 15.1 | 13.3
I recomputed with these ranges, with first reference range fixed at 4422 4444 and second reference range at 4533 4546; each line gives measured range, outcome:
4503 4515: -0.12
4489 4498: -0.01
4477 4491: -0.02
